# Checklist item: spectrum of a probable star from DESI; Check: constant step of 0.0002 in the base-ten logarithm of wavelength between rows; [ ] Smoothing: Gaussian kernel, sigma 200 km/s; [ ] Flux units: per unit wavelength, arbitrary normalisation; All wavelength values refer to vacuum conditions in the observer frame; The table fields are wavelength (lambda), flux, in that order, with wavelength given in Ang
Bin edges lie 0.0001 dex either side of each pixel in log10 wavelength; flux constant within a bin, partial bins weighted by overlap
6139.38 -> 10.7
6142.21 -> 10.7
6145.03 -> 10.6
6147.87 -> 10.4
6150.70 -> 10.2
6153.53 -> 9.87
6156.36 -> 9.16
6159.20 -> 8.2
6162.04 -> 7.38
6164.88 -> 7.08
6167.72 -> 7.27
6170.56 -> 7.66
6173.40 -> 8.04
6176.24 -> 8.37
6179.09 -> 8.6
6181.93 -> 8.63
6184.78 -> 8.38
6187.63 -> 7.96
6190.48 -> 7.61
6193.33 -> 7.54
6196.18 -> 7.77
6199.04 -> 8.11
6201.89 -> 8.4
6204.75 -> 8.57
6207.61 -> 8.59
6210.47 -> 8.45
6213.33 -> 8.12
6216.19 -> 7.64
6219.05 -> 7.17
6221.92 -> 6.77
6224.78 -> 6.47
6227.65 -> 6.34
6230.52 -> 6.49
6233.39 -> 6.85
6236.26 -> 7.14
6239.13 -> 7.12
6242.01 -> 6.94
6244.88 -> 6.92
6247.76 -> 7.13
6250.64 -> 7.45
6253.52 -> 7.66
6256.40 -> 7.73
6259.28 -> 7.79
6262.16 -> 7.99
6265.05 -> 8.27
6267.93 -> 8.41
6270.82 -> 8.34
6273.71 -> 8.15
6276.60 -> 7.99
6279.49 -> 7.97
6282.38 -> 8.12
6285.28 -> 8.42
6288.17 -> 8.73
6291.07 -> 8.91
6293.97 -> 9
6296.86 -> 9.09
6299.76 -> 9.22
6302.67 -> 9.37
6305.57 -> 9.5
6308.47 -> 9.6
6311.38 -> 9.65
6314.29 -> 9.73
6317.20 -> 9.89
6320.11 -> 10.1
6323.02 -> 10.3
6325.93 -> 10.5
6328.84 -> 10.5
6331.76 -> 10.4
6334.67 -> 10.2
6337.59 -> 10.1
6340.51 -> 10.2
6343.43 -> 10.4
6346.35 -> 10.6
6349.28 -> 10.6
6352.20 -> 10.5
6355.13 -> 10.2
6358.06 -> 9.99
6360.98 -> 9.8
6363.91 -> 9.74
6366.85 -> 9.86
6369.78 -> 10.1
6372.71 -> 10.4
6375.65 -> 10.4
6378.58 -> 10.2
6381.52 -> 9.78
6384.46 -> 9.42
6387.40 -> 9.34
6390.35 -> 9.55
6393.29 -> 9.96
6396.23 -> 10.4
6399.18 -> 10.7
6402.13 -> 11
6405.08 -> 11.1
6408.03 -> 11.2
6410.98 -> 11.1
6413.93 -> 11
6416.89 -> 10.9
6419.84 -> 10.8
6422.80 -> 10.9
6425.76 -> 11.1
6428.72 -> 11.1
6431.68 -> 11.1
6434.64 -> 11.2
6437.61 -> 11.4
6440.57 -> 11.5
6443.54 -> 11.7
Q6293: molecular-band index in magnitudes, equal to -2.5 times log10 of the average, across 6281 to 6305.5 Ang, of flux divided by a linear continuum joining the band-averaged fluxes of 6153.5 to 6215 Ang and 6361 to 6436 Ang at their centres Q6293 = 0.05 mag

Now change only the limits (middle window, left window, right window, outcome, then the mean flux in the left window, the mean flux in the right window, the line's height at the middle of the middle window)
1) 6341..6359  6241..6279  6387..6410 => -0.09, 7.77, 10.5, 9.52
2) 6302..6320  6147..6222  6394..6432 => 0.01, 8.23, 10.9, 9.72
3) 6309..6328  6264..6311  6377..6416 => -0.09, 8.72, 10.4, 9.19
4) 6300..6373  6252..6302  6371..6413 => -0.08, 8.36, 10.3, 9.38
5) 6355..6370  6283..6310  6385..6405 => -0.01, 9.06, 10.2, 9.82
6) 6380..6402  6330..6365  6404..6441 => 0.08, 10.2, 11.1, 10.7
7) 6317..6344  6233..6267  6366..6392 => -0.15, 7.45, 9.9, 8.98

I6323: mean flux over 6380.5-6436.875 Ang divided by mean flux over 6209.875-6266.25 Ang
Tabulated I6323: 1.46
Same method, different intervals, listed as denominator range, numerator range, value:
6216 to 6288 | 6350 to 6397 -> 1.33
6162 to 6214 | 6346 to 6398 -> 1.25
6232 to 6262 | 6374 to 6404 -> 1.38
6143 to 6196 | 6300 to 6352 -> 1.19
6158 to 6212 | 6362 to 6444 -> 1.32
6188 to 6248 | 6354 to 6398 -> 1.34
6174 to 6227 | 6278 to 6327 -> 1.17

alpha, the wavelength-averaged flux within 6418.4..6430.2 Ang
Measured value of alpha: 11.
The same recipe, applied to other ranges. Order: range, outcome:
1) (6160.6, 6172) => 7.35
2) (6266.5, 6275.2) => 8.29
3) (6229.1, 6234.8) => 6.67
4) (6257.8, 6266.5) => 8.02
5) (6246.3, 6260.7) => 7.55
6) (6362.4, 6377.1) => 10.1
